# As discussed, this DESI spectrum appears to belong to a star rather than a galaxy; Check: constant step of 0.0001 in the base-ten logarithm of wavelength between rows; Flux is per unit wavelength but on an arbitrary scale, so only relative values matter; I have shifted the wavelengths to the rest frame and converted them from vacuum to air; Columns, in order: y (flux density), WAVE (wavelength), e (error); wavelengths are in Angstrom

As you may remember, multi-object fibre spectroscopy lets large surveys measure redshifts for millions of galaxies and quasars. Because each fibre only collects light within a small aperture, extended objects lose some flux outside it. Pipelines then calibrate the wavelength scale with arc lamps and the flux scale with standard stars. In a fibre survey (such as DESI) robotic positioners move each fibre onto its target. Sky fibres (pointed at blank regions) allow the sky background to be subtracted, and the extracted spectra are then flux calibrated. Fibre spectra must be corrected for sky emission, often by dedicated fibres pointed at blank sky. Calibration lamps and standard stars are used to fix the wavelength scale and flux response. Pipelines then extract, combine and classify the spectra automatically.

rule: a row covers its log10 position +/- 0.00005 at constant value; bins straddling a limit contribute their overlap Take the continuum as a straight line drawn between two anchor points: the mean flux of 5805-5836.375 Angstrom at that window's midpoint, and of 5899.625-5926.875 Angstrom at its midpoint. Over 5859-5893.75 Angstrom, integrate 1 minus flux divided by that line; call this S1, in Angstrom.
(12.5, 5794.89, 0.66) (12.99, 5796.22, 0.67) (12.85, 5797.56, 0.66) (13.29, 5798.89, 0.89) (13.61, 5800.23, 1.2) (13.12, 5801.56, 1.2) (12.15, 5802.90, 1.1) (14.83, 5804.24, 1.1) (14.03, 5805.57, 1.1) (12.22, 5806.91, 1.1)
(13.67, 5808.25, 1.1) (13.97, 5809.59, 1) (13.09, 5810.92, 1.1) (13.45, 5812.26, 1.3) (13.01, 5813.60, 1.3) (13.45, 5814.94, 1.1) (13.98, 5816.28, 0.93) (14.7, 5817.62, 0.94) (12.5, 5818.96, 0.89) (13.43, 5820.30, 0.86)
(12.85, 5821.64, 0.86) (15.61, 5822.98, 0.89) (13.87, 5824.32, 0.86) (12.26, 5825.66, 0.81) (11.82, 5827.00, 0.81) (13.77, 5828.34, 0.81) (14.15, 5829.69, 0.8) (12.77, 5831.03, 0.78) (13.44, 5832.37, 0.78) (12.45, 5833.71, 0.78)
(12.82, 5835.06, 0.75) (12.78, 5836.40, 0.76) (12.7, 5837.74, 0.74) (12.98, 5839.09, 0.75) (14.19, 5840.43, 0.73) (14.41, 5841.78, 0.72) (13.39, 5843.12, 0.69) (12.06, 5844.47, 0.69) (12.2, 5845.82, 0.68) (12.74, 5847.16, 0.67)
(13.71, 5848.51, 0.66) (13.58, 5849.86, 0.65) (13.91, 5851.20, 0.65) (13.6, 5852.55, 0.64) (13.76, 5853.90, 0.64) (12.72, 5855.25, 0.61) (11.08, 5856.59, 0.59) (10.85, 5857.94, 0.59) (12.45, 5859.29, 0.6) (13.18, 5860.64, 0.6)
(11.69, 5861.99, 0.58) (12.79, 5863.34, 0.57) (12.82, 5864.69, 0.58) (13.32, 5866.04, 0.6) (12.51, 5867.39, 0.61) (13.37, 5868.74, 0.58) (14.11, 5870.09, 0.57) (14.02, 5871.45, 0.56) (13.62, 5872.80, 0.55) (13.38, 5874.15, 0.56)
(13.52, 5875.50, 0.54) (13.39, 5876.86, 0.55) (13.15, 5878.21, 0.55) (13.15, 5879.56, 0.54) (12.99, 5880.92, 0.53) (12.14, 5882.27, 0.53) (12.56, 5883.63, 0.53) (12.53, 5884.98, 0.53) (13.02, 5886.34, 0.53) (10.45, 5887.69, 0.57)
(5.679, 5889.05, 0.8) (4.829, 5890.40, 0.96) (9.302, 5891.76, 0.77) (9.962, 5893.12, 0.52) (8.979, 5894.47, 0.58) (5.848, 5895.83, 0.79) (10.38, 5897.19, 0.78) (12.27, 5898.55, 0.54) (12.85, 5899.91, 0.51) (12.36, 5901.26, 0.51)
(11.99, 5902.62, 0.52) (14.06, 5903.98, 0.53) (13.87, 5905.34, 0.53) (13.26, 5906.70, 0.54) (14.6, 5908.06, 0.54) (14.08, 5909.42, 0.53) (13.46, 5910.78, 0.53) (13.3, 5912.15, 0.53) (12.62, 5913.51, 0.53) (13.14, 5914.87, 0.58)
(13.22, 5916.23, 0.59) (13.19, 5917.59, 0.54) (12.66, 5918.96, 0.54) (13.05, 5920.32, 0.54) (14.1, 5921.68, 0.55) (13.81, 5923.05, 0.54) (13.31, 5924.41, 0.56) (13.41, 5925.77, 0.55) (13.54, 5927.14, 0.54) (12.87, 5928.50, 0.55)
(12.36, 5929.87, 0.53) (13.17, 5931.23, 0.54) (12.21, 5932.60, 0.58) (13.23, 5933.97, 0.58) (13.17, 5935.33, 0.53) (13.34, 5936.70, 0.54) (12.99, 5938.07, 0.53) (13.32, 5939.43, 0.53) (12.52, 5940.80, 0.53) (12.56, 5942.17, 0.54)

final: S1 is 3.30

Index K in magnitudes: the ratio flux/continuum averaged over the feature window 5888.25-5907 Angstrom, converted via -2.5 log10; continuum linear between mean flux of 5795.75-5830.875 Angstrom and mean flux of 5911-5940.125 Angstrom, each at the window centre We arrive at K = 0.26 mag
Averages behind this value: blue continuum 13.4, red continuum 13.1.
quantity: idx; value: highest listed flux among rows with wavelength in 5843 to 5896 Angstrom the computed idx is 14.11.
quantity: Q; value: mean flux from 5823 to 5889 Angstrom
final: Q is 12.9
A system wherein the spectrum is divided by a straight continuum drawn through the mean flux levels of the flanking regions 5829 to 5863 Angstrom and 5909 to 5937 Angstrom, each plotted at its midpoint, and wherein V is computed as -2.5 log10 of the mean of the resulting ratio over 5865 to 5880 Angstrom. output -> -0.03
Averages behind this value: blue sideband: 12.9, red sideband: 13.2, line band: 13.4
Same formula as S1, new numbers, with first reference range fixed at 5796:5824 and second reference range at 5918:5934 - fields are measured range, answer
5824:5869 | 1.5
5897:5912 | 0.1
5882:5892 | 2.4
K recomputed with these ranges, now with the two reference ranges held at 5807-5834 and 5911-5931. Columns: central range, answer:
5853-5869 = 0.07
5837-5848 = 0.02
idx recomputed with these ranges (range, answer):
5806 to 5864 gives 15.61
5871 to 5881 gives 14.02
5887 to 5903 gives 12.85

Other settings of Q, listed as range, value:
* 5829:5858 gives 13.1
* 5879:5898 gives 10.1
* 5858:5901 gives 11.7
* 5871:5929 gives 12.3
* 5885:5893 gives 9.06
